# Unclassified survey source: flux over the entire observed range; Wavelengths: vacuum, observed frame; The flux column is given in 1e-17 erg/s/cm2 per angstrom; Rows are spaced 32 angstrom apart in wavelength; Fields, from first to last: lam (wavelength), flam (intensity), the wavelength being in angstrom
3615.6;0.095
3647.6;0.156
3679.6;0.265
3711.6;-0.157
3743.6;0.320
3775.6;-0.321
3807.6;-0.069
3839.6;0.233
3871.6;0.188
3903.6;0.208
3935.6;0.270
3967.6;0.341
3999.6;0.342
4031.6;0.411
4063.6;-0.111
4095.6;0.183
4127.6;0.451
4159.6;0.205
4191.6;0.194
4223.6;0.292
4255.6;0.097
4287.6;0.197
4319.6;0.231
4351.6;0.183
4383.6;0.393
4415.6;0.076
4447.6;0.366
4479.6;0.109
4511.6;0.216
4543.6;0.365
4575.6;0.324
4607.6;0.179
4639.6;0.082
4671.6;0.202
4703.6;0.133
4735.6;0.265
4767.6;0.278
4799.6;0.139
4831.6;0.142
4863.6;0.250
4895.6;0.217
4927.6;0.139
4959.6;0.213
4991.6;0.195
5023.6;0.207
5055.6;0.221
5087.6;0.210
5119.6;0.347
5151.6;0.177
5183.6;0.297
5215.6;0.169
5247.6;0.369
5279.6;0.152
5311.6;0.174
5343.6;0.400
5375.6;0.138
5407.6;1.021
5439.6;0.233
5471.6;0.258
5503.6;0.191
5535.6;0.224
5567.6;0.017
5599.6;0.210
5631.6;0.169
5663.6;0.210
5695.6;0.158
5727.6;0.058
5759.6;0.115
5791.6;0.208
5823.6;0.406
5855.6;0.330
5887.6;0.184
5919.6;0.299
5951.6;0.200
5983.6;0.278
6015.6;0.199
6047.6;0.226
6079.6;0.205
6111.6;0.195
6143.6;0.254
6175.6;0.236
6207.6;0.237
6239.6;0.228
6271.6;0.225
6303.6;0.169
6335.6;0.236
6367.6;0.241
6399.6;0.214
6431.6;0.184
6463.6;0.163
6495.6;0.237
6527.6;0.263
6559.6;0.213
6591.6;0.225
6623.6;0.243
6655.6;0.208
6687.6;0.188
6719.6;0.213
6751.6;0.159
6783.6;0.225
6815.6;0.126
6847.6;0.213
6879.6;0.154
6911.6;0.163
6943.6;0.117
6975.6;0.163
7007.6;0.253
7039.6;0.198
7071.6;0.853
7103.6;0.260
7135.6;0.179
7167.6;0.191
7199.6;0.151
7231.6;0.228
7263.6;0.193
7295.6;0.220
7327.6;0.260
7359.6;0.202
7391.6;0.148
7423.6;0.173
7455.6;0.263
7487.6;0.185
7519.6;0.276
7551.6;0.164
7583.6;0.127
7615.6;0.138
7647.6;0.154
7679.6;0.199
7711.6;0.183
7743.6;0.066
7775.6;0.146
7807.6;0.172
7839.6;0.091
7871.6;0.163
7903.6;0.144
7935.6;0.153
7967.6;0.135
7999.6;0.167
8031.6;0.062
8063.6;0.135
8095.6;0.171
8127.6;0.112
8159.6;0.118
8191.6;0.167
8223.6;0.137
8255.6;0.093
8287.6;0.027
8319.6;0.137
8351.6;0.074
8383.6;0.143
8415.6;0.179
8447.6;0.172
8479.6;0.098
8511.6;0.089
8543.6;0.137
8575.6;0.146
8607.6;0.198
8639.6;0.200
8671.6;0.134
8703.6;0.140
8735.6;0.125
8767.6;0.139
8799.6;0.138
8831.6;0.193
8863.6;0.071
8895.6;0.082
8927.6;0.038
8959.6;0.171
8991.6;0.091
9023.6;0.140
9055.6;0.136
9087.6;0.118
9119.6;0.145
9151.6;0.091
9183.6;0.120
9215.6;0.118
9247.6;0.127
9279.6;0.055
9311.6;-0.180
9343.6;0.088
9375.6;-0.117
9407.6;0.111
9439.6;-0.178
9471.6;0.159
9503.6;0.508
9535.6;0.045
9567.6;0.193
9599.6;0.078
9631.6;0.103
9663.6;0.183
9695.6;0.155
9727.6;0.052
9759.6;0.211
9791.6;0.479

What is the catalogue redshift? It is 0.077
